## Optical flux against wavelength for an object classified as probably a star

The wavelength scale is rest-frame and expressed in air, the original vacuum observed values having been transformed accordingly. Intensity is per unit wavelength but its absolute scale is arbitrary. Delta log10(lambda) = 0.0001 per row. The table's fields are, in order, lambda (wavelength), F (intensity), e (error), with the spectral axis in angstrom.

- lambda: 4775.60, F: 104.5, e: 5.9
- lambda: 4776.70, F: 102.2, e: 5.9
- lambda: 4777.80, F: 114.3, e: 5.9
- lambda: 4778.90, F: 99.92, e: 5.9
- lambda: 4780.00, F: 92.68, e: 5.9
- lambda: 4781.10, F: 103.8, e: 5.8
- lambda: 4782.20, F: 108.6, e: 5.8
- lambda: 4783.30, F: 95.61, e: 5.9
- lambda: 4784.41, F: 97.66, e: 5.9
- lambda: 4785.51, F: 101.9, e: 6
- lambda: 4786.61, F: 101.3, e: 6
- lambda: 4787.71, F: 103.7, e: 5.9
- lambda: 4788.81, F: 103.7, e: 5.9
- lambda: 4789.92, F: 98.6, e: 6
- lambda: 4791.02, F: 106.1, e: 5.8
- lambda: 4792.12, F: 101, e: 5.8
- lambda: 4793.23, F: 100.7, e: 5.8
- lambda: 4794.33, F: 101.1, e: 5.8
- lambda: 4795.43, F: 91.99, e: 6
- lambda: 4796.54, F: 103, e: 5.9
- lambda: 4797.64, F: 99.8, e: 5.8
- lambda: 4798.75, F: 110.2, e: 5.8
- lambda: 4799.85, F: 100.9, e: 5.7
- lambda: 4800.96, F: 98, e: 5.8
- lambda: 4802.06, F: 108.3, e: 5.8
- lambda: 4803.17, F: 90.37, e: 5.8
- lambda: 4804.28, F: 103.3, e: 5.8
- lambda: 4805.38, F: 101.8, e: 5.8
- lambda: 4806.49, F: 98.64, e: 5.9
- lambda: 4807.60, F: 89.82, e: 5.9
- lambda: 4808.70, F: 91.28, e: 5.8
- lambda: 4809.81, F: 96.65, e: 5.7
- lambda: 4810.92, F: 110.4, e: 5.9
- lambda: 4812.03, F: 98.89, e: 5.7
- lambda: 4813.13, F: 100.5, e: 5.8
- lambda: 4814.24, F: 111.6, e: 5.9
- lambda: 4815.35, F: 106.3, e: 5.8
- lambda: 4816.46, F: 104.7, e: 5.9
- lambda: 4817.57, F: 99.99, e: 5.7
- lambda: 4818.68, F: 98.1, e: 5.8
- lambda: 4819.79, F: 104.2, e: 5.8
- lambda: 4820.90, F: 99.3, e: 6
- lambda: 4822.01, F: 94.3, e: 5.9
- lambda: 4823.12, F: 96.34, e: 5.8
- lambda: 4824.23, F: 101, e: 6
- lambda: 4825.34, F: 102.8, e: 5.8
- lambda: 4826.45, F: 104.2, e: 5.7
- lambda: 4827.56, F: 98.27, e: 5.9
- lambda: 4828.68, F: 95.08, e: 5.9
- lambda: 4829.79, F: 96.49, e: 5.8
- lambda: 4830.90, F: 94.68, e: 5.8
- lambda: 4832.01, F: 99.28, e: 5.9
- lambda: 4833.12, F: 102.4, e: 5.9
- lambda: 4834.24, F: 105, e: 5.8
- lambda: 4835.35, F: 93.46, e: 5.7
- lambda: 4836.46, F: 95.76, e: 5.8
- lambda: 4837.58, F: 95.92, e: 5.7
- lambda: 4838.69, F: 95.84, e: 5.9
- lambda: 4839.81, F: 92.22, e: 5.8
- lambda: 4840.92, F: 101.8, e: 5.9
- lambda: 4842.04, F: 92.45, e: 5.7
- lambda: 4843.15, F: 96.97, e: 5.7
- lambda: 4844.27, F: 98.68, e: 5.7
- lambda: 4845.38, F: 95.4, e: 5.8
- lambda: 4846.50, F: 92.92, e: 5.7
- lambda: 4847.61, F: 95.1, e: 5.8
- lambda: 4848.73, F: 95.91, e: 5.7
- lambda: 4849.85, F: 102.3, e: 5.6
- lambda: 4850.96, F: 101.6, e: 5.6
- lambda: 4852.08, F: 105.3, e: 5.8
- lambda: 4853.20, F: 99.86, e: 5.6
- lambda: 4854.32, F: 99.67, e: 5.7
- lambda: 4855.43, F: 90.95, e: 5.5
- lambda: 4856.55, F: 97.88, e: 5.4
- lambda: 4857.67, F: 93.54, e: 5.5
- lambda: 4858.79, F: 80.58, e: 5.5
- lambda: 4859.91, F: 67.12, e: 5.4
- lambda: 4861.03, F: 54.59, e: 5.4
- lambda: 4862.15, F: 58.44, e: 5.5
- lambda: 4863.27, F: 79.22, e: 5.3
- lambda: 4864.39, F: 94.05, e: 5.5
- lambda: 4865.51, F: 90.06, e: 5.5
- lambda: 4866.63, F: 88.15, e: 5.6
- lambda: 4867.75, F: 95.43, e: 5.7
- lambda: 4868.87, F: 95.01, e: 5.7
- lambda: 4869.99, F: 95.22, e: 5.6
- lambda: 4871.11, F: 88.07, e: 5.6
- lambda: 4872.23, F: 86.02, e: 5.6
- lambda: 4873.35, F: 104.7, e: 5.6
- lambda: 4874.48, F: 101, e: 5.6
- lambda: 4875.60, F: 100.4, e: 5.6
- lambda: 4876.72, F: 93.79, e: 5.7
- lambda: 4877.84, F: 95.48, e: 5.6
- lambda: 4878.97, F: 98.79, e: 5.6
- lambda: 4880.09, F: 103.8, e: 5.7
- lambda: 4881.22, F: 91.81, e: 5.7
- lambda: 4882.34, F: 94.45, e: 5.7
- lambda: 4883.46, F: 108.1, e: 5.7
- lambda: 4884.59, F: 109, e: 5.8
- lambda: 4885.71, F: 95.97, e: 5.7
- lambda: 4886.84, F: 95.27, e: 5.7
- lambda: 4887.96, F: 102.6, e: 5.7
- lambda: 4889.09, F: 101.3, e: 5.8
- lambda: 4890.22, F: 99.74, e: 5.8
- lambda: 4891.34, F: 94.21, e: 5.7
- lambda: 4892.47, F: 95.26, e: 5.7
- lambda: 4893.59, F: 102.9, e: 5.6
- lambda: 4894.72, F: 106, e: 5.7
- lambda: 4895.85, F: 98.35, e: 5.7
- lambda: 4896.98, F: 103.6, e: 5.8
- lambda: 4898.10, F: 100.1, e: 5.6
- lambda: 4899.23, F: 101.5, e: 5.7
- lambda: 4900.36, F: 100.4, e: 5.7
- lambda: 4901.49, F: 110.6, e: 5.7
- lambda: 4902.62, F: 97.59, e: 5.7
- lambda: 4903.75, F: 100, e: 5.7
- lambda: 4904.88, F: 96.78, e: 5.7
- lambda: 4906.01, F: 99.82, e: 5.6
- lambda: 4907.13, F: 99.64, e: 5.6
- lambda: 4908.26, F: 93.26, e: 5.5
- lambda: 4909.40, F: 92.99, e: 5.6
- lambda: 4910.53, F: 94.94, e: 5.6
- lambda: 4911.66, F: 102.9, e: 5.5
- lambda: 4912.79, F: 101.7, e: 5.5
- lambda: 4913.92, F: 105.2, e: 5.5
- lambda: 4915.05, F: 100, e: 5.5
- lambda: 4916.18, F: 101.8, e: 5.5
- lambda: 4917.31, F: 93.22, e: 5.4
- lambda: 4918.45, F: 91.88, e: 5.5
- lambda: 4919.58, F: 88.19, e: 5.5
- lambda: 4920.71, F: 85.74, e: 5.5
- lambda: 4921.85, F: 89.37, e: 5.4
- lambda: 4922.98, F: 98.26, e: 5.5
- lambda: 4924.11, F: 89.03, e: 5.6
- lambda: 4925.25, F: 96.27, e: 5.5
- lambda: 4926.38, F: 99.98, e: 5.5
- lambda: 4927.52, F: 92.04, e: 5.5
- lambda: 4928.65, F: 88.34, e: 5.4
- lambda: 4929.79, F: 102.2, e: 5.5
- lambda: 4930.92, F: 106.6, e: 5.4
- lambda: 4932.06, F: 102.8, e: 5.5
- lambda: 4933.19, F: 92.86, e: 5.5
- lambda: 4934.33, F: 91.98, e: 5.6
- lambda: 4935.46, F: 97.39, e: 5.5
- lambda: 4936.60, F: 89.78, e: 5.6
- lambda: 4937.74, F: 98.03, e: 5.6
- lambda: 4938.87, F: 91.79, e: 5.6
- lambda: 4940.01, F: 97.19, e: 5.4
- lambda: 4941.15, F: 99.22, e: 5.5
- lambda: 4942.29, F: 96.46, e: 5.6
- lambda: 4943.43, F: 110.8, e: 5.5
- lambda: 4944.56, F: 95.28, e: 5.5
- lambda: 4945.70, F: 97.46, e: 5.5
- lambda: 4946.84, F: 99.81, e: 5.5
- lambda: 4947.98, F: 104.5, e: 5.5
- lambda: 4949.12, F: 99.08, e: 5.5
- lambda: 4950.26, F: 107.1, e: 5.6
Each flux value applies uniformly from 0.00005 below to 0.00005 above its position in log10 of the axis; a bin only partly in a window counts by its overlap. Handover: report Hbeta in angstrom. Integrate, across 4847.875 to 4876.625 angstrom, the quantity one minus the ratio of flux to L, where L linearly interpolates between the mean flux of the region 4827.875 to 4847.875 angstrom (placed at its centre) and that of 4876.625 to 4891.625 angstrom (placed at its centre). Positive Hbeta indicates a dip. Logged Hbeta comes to 2.1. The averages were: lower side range 96.7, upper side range 99.1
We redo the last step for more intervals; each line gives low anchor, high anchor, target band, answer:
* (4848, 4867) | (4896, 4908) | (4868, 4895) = -0.9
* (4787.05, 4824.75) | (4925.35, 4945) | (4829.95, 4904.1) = 2.5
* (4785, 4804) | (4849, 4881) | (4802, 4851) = -1.0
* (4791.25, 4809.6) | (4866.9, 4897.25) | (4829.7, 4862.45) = 1.8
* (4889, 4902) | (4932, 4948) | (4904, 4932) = 0.8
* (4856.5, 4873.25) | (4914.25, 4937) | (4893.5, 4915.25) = -2.2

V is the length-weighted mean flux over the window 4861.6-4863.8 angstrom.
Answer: 68.7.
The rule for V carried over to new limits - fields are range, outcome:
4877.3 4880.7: 99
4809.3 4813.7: 102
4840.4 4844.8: 97.3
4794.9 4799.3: 101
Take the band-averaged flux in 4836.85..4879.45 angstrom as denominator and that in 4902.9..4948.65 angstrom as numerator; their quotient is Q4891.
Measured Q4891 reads 1.0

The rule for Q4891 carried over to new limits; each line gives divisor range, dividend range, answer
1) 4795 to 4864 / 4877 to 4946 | 1.02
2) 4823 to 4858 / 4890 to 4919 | 1.02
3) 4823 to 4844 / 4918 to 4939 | 0.96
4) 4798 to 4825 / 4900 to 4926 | 0.96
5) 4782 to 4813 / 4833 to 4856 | 0.97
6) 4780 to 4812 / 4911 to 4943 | 0.96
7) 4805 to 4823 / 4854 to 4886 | 0.91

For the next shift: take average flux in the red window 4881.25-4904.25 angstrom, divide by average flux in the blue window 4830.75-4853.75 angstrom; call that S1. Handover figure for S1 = 1.03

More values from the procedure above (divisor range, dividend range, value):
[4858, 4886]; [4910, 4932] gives 1.06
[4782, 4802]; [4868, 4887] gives 0.96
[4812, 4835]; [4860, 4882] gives 0.89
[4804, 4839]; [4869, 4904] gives 1.00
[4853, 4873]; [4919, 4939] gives 1.10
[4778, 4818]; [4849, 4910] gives 0.94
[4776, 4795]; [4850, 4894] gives 0.92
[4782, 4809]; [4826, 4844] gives 0.97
